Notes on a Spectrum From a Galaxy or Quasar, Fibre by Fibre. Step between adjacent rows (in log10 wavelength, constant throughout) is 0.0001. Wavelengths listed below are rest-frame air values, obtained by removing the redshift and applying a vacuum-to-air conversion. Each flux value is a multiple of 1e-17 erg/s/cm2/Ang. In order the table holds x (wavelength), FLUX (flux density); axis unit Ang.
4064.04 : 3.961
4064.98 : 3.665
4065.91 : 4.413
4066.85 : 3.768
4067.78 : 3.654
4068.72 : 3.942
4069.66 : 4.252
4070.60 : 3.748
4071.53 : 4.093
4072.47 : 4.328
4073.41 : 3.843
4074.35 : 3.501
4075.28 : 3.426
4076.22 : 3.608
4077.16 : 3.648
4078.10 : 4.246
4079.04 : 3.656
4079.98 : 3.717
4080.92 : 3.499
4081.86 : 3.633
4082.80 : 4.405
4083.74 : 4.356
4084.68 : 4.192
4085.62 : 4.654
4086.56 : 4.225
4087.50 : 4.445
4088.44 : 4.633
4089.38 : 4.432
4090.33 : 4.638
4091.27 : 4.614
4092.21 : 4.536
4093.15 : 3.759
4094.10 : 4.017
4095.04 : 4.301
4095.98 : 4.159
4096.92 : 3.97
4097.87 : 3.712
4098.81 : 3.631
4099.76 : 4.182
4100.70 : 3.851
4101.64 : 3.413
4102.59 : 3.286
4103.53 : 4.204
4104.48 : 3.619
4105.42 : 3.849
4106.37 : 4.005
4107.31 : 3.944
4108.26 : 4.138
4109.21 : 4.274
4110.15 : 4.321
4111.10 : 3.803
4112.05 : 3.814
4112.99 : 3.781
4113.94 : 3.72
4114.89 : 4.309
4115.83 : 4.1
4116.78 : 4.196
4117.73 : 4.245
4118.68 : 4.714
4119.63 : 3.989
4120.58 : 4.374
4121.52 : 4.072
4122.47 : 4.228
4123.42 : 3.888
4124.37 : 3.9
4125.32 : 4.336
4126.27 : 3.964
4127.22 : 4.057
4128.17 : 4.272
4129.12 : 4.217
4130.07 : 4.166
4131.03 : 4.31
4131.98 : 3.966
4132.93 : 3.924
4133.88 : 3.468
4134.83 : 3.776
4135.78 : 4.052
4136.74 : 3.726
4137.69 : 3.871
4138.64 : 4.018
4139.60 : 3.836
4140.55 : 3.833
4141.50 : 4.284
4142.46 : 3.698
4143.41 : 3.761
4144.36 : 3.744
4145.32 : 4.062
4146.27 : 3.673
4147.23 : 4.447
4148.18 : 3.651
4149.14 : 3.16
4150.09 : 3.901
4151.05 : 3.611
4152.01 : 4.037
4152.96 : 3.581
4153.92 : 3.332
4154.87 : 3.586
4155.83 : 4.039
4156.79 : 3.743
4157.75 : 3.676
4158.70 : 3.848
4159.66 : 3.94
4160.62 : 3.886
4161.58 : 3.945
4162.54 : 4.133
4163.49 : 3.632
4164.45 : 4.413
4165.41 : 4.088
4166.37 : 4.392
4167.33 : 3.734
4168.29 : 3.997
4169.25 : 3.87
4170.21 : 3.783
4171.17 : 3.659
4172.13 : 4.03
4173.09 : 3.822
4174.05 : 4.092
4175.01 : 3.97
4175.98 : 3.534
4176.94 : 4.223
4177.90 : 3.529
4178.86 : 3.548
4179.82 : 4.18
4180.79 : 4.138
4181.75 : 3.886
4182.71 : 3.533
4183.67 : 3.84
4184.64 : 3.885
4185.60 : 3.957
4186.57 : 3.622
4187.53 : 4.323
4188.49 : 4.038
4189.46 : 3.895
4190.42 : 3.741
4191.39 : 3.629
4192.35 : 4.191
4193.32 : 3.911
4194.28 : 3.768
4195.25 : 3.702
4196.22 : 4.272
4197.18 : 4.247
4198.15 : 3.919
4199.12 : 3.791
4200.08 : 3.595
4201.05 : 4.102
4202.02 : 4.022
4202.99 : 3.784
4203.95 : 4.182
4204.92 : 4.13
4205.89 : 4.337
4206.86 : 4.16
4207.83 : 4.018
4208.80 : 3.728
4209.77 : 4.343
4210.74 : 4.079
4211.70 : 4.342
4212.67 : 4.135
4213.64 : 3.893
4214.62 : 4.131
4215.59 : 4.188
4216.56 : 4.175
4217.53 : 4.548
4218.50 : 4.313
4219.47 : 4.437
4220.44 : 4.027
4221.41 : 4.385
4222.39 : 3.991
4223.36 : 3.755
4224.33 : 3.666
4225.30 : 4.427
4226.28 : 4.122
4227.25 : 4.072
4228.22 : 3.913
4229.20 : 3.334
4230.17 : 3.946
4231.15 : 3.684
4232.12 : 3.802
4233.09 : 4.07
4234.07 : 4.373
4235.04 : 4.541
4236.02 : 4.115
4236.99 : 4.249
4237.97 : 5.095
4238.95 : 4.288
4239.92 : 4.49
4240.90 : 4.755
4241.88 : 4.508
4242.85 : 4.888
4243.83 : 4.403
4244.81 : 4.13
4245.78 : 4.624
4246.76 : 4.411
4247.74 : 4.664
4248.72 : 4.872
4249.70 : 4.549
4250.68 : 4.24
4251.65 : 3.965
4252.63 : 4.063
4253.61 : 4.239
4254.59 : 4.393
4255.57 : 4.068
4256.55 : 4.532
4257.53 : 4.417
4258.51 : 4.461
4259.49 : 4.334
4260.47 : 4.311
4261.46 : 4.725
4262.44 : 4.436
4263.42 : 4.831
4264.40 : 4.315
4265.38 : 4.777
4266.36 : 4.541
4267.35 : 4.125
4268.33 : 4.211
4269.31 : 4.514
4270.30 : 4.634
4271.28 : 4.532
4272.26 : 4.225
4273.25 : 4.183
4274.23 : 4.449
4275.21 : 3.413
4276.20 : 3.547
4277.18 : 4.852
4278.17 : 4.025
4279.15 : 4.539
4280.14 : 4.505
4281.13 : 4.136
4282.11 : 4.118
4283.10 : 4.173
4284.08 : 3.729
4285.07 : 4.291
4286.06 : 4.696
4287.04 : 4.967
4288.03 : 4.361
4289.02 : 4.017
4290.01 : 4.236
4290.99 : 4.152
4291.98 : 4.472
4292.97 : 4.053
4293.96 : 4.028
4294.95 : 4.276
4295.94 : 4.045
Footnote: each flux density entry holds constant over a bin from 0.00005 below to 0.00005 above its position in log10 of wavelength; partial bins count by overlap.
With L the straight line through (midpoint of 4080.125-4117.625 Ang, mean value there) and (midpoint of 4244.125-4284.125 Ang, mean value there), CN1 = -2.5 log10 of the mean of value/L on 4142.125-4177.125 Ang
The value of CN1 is 0.09 mag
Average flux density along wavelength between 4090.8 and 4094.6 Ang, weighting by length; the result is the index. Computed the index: 4.23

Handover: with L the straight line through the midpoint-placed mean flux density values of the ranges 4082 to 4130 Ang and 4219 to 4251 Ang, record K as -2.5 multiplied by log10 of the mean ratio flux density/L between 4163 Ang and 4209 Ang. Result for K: 0.07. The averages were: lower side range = 4.11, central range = 3.94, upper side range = 4.27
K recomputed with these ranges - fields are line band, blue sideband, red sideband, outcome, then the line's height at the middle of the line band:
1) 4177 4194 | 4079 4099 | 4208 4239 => 0.07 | 4.14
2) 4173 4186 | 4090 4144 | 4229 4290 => 0.08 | 4.16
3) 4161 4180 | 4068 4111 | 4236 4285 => 0.07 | 4.19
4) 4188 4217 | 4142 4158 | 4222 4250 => 0.01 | 4.06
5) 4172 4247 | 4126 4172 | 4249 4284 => 0.01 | 4.11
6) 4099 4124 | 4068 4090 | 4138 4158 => -0.03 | 3.91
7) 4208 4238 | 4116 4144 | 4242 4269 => 0.06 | 4.33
